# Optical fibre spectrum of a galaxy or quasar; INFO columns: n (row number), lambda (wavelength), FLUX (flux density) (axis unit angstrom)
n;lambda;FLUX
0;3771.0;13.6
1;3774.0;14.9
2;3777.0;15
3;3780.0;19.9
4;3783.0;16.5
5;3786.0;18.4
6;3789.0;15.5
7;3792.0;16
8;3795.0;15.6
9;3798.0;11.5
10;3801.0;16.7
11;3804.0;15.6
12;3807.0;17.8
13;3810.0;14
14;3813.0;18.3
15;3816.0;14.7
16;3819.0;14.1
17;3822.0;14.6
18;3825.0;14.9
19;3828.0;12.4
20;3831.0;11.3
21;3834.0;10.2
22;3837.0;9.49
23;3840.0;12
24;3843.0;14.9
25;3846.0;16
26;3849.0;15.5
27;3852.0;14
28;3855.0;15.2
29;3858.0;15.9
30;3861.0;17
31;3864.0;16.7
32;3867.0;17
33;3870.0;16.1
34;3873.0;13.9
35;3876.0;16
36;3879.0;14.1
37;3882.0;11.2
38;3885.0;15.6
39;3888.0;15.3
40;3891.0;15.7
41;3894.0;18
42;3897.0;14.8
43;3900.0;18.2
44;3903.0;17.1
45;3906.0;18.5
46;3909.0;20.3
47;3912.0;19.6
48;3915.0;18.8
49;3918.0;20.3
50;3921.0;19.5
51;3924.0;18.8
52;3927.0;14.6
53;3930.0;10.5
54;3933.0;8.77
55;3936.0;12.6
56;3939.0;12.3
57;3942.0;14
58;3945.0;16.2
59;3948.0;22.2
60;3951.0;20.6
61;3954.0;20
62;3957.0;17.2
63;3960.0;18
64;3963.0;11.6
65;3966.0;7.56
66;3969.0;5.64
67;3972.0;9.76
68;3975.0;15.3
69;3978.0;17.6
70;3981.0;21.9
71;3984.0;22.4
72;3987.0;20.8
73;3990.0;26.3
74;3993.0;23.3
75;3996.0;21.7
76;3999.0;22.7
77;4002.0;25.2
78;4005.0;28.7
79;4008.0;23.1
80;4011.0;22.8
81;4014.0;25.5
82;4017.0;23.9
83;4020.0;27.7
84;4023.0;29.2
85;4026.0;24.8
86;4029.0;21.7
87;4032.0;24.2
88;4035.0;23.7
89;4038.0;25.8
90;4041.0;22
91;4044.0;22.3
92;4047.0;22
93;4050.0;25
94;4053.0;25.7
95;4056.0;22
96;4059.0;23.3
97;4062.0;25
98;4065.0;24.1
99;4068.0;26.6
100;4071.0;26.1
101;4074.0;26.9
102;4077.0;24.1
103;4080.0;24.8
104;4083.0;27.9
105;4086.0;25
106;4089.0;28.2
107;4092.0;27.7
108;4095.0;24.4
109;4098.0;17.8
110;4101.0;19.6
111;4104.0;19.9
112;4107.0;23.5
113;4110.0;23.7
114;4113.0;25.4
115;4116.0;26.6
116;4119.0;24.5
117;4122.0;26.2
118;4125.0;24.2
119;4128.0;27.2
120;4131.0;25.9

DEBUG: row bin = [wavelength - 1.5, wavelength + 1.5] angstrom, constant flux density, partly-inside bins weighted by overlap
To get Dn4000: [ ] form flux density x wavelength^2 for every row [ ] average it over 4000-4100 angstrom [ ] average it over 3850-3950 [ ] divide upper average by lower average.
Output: 1.66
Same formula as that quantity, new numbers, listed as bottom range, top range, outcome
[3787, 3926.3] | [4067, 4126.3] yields 1.78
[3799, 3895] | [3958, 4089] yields 1.67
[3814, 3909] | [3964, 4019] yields 1.45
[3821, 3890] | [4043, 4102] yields 1.91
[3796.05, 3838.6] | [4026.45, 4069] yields 1.92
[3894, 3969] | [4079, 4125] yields 1.64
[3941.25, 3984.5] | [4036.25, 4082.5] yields 1.62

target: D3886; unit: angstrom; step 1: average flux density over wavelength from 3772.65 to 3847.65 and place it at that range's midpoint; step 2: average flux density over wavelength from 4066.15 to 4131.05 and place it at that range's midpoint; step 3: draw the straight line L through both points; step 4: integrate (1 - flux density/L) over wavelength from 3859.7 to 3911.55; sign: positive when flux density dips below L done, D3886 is 3.5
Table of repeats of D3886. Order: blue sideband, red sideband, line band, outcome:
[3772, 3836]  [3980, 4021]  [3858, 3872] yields 1.0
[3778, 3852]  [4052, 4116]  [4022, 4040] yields -1.8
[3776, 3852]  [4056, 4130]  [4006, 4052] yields -4.0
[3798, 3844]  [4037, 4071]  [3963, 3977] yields 7.1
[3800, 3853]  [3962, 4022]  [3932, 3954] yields 3.4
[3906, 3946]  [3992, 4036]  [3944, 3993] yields 6.9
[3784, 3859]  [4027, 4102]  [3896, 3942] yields 5.3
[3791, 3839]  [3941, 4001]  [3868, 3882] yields 0.8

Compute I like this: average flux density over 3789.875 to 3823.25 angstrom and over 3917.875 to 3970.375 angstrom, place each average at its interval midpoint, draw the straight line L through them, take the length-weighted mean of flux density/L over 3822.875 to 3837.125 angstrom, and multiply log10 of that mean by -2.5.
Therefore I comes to 0.263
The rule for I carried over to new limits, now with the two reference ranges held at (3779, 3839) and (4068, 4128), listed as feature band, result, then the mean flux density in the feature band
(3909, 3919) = -0.071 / 19.6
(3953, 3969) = 0.396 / 13.8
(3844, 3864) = 0.046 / 15.7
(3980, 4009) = -0.121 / 23.6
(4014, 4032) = -0.149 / 25.4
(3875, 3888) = 0.207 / 14.3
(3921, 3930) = 0.164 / 16.1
